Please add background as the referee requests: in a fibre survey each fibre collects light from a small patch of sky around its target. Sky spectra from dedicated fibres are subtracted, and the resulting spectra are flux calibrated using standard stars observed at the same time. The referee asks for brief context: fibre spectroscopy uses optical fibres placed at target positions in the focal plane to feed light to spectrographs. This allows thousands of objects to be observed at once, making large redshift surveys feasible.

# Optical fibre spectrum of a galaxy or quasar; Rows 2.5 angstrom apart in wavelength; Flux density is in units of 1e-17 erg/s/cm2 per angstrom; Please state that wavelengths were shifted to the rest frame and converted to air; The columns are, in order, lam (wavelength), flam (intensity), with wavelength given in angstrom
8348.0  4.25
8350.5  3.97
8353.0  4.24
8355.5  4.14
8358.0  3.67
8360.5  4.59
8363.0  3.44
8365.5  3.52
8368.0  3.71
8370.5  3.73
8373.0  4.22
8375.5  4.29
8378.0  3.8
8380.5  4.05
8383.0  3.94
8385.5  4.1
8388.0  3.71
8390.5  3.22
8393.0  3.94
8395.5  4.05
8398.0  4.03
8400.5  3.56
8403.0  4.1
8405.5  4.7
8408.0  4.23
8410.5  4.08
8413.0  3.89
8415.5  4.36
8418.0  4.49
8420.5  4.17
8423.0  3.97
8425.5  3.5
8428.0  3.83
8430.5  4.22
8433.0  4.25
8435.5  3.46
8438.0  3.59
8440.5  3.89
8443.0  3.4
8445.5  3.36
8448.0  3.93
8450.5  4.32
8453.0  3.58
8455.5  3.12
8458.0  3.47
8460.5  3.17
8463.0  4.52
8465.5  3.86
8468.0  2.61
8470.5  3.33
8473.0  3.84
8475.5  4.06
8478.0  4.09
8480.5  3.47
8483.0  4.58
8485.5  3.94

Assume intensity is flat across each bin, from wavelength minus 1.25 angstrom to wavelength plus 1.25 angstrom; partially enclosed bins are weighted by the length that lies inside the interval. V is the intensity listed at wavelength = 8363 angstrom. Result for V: 3.44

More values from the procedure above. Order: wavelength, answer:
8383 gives 3.94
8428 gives 3.83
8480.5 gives 3.47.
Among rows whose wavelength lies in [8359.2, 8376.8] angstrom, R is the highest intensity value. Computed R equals 4.59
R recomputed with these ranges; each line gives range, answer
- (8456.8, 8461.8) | 3.47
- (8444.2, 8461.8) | 4.32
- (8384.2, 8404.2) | 4.1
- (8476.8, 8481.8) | 4.09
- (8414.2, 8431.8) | 4.49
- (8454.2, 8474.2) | 4.52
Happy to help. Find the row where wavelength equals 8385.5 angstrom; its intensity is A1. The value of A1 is 4.1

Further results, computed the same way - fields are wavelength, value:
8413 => 3.89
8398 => 4.03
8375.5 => 4.29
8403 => 4.1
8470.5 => 3.33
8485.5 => 3.94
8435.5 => 3.46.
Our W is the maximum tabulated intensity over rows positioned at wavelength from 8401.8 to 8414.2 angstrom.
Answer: 4.7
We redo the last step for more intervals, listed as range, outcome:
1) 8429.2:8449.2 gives 4.25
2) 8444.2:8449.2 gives 3.93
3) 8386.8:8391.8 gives 3.71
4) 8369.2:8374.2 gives 4.22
